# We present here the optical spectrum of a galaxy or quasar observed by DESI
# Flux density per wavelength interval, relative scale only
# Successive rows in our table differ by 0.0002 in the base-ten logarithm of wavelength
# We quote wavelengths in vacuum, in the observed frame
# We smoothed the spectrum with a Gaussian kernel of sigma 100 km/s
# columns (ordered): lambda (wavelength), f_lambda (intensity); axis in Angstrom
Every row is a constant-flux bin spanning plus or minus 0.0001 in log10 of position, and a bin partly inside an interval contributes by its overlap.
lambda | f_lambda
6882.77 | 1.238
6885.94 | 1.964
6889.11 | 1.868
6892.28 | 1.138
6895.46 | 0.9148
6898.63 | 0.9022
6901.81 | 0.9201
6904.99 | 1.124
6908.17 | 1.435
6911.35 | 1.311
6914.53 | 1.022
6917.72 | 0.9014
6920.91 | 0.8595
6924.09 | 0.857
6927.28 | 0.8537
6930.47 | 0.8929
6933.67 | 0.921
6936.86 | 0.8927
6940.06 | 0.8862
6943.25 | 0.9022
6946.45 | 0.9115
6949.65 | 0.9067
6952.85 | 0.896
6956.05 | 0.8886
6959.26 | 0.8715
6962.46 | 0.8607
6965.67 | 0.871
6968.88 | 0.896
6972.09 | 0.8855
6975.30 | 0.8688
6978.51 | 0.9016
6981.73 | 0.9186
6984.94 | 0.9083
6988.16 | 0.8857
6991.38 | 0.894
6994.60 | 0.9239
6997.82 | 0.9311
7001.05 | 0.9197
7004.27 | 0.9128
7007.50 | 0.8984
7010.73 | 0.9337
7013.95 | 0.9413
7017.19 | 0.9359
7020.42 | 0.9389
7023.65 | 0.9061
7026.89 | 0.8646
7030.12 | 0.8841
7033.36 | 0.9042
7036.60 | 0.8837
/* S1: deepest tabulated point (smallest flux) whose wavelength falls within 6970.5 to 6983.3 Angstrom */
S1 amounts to 0.8688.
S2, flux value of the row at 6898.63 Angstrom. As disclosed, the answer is 0.9022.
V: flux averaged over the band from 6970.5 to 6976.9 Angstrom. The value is 0.877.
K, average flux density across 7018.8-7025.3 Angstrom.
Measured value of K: 0.922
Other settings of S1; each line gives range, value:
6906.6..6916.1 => 1.022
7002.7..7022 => 0.8984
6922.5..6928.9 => 0.8537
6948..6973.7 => 0.8607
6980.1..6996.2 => 0.8857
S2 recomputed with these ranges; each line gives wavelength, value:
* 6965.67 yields 0.871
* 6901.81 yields 0.9201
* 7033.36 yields 0.9042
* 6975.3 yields 0.8688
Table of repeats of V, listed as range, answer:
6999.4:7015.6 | 0.921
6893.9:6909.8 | 1.06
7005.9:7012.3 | 0.916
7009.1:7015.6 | 0.937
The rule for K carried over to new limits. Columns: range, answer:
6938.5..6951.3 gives 0.902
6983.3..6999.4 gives 0.909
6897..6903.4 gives 0.912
